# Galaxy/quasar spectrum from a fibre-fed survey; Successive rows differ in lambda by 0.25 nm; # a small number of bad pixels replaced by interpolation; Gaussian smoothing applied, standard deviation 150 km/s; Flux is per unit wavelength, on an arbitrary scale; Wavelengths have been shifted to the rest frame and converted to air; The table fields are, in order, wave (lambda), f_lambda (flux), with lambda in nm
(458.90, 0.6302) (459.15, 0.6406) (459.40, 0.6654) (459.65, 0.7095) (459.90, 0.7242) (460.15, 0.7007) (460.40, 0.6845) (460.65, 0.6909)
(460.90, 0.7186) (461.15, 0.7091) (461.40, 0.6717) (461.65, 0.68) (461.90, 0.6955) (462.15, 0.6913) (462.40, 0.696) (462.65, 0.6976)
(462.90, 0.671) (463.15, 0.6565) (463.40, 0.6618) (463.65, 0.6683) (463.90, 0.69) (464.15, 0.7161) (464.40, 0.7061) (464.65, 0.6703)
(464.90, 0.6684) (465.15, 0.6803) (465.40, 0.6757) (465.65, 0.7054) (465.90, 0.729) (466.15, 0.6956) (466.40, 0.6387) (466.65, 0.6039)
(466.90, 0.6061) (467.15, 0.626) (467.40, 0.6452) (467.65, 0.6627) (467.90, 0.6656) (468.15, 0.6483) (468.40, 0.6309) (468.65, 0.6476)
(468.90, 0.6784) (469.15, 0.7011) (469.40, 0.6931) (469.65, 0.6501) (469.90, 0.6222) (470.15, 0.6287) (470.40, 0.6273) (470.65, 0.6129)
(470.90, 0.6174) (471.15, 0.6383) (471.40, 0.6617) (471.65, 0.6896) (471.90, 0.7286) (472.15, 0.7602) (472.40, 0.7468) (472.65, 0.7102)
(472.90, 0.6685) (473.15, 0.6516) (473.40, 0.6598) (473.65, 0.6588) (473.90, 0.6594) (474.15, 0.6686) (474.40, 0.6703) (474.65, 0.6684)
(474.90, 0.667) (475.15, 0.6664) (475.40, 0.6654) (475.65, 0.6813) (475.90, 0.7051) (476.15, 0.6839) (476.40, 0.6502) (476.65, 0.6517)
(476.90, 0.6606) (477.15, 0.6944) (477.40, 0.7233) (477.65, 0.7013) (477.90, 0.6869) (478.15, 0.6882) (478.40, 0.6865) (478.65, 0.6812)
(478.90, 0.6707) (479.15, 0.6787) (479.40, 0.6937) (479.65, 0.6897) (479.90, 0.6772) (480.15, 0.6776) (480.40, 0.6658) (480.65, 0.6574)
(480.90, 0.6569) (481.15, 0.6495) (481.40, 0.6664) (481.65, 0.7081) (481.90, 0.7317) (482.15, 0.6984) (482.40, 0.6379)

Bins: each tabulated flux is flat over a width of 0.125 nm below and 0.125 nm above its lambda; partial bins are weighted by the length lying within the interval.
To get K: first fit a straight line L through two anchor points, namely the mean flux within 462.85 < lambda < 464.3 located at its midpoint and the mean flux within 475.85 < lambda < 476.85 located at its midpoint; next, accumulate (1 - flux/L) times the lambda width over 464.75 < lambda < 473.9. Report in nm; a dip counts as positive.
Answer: 0.13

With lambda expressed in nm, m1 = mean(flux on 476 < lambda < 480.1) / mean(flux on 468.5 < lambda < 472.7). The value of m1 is 1.02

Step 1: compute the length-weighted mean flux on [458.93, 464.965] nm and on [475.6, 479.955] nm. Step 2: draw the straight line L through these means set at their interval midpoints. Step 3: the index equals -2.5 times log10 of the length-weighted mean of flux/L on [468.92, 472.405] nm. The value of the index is 0.03 mag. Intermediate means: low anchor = 0.686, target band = 0.667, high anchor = 0.684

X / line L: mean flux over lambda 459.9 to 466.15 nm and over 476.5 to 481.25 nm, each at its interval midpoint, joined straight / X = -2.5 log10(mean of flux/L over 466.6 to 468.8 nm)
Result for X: 0.08 mag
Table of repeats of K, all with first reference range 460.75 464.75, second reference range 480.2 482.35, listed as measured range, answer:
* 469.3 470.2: 0.046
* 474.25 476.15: 0.016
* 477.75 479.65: -0.015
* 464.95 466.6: 0.008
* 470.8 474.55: 0.015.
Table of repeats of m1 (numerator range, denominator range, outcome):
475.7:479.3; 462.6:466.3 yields 1.00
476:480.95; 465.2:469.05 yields 1.03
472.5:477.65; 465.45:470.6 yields 1.03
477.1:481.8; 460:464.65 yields 0.99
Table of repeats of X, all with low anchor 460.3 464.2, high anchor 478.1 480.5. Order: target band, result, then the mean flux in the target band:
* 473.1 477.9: 0.01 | 0.674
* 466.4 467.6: 0.10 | 0.625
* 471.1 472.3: -0.03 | 0.7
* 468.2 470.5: 0.05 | 0.653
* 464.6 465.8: 0.01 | 0.682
